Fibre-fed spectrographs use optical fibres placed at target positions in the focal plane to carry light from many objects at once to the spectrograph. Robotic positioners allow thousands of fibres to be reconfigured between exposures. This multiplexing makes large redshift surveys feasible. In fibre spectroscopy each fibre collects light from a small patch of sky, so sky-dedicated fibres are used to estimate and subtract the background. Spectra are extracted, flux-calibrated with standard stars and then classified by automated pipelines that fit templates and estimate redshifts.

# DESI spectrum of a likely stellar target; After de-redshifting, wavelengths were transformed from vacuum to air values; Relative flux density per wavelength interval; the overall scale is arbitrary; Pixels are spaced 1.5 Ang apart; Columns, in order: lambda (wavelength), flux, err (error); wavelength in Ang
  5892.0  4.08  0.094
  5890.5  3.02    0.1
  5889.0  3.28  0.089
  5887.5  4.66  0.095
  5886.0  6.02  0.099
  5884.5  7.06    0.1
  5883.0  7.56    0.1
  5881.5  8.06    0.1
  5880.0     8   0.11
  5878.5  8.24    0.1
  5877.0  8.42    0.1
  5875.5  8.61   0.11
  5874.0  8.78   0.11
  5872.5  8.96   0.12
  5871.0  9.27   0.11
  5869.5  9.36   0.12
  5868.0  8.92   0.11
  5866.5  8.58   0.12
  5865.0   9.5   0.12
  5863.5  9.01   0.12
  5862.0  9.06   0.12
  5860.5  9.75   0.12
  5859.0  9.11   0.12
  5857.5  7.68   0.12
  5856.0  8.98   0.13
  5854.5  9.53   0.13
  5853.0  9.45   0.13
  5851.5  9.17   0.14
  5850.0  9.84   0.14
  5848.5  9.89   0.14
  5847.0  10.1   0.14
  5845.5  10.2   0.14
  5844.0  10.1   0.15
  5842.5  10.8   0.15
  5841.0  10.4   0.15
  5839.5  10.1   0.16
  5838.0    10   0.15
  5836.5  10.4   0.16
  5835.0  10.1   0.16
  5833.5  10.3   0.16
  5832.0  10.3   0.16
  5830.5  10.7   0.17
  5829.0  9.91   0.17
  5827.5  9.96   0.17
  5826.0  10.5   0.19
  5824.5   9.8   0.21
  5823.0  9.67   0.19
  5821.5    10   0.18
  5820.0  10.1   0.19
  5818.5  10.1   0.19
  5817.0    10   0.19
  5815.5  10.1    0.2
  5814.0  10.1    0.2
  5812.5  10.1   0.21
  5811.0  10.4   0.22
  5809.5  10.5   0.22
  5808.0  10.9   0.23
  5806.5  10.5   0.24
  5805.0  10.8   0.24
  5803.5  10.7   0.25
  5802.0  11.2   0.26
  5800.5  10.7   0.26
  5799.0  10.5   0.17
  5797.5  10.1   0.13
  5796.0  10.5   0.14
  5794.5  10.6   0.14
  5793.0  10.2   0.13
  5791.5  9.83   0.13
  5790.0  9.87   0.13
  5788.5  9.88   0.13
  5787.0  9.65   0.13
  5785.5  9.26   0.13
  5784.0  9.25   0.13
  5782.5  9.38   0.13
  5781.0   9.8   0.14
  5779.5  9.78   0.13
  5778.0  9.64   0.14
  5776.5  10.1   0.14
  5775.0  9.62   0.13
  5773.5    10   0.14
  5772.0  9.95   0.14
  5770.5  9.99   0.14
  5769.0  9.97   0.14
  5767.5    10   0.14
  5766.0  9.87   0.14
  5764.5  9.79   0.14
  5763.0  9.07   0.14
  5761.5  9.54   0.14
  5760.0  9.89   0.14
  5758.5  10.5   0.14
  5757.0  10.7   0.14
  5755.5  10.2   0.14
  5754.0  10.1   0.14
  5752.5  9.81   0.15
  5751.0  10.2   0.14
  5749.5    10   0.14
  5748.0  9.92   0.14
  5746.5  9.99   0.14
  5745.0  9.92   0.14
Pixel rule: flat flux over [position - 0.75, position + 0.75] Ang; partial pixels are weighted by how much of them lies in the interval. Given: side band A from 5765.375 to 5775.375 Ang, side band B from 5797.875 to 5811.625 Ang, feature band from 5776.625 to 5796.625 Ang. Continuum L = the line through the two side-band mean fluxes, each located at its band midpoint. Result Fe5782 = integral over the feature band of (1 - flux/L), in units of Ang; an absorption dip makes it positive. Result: 0.9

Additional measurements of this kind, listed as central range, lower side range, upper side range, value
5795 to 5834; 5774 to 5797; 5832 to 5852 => -1.4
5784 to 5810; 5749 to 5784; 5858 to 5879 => -1.9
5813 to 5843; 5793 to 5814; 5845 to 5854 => -0.1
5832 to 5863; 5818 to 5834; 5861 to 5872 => -0.5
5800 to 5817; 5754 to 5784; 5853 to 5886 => -2.0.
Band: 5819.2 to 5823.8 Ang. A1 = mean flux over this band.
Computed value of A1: 9.92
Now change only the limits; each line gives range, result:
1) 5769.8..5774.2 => 9.98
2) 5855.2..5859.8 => 8.61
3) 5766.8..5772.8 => 9.98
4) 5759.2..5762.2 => 9.73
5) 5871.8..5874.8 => 8.86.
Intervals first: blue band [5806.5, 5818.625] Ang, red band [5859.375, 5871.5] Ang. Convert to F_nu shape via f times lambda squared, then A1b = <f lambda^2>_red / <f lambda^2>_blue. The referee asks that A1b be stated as 0.91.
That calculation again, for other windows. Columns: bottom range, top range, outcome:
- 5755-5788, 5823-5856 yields 1.05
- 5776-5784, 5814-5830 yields 1.05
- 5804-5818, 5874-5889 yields 0.72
